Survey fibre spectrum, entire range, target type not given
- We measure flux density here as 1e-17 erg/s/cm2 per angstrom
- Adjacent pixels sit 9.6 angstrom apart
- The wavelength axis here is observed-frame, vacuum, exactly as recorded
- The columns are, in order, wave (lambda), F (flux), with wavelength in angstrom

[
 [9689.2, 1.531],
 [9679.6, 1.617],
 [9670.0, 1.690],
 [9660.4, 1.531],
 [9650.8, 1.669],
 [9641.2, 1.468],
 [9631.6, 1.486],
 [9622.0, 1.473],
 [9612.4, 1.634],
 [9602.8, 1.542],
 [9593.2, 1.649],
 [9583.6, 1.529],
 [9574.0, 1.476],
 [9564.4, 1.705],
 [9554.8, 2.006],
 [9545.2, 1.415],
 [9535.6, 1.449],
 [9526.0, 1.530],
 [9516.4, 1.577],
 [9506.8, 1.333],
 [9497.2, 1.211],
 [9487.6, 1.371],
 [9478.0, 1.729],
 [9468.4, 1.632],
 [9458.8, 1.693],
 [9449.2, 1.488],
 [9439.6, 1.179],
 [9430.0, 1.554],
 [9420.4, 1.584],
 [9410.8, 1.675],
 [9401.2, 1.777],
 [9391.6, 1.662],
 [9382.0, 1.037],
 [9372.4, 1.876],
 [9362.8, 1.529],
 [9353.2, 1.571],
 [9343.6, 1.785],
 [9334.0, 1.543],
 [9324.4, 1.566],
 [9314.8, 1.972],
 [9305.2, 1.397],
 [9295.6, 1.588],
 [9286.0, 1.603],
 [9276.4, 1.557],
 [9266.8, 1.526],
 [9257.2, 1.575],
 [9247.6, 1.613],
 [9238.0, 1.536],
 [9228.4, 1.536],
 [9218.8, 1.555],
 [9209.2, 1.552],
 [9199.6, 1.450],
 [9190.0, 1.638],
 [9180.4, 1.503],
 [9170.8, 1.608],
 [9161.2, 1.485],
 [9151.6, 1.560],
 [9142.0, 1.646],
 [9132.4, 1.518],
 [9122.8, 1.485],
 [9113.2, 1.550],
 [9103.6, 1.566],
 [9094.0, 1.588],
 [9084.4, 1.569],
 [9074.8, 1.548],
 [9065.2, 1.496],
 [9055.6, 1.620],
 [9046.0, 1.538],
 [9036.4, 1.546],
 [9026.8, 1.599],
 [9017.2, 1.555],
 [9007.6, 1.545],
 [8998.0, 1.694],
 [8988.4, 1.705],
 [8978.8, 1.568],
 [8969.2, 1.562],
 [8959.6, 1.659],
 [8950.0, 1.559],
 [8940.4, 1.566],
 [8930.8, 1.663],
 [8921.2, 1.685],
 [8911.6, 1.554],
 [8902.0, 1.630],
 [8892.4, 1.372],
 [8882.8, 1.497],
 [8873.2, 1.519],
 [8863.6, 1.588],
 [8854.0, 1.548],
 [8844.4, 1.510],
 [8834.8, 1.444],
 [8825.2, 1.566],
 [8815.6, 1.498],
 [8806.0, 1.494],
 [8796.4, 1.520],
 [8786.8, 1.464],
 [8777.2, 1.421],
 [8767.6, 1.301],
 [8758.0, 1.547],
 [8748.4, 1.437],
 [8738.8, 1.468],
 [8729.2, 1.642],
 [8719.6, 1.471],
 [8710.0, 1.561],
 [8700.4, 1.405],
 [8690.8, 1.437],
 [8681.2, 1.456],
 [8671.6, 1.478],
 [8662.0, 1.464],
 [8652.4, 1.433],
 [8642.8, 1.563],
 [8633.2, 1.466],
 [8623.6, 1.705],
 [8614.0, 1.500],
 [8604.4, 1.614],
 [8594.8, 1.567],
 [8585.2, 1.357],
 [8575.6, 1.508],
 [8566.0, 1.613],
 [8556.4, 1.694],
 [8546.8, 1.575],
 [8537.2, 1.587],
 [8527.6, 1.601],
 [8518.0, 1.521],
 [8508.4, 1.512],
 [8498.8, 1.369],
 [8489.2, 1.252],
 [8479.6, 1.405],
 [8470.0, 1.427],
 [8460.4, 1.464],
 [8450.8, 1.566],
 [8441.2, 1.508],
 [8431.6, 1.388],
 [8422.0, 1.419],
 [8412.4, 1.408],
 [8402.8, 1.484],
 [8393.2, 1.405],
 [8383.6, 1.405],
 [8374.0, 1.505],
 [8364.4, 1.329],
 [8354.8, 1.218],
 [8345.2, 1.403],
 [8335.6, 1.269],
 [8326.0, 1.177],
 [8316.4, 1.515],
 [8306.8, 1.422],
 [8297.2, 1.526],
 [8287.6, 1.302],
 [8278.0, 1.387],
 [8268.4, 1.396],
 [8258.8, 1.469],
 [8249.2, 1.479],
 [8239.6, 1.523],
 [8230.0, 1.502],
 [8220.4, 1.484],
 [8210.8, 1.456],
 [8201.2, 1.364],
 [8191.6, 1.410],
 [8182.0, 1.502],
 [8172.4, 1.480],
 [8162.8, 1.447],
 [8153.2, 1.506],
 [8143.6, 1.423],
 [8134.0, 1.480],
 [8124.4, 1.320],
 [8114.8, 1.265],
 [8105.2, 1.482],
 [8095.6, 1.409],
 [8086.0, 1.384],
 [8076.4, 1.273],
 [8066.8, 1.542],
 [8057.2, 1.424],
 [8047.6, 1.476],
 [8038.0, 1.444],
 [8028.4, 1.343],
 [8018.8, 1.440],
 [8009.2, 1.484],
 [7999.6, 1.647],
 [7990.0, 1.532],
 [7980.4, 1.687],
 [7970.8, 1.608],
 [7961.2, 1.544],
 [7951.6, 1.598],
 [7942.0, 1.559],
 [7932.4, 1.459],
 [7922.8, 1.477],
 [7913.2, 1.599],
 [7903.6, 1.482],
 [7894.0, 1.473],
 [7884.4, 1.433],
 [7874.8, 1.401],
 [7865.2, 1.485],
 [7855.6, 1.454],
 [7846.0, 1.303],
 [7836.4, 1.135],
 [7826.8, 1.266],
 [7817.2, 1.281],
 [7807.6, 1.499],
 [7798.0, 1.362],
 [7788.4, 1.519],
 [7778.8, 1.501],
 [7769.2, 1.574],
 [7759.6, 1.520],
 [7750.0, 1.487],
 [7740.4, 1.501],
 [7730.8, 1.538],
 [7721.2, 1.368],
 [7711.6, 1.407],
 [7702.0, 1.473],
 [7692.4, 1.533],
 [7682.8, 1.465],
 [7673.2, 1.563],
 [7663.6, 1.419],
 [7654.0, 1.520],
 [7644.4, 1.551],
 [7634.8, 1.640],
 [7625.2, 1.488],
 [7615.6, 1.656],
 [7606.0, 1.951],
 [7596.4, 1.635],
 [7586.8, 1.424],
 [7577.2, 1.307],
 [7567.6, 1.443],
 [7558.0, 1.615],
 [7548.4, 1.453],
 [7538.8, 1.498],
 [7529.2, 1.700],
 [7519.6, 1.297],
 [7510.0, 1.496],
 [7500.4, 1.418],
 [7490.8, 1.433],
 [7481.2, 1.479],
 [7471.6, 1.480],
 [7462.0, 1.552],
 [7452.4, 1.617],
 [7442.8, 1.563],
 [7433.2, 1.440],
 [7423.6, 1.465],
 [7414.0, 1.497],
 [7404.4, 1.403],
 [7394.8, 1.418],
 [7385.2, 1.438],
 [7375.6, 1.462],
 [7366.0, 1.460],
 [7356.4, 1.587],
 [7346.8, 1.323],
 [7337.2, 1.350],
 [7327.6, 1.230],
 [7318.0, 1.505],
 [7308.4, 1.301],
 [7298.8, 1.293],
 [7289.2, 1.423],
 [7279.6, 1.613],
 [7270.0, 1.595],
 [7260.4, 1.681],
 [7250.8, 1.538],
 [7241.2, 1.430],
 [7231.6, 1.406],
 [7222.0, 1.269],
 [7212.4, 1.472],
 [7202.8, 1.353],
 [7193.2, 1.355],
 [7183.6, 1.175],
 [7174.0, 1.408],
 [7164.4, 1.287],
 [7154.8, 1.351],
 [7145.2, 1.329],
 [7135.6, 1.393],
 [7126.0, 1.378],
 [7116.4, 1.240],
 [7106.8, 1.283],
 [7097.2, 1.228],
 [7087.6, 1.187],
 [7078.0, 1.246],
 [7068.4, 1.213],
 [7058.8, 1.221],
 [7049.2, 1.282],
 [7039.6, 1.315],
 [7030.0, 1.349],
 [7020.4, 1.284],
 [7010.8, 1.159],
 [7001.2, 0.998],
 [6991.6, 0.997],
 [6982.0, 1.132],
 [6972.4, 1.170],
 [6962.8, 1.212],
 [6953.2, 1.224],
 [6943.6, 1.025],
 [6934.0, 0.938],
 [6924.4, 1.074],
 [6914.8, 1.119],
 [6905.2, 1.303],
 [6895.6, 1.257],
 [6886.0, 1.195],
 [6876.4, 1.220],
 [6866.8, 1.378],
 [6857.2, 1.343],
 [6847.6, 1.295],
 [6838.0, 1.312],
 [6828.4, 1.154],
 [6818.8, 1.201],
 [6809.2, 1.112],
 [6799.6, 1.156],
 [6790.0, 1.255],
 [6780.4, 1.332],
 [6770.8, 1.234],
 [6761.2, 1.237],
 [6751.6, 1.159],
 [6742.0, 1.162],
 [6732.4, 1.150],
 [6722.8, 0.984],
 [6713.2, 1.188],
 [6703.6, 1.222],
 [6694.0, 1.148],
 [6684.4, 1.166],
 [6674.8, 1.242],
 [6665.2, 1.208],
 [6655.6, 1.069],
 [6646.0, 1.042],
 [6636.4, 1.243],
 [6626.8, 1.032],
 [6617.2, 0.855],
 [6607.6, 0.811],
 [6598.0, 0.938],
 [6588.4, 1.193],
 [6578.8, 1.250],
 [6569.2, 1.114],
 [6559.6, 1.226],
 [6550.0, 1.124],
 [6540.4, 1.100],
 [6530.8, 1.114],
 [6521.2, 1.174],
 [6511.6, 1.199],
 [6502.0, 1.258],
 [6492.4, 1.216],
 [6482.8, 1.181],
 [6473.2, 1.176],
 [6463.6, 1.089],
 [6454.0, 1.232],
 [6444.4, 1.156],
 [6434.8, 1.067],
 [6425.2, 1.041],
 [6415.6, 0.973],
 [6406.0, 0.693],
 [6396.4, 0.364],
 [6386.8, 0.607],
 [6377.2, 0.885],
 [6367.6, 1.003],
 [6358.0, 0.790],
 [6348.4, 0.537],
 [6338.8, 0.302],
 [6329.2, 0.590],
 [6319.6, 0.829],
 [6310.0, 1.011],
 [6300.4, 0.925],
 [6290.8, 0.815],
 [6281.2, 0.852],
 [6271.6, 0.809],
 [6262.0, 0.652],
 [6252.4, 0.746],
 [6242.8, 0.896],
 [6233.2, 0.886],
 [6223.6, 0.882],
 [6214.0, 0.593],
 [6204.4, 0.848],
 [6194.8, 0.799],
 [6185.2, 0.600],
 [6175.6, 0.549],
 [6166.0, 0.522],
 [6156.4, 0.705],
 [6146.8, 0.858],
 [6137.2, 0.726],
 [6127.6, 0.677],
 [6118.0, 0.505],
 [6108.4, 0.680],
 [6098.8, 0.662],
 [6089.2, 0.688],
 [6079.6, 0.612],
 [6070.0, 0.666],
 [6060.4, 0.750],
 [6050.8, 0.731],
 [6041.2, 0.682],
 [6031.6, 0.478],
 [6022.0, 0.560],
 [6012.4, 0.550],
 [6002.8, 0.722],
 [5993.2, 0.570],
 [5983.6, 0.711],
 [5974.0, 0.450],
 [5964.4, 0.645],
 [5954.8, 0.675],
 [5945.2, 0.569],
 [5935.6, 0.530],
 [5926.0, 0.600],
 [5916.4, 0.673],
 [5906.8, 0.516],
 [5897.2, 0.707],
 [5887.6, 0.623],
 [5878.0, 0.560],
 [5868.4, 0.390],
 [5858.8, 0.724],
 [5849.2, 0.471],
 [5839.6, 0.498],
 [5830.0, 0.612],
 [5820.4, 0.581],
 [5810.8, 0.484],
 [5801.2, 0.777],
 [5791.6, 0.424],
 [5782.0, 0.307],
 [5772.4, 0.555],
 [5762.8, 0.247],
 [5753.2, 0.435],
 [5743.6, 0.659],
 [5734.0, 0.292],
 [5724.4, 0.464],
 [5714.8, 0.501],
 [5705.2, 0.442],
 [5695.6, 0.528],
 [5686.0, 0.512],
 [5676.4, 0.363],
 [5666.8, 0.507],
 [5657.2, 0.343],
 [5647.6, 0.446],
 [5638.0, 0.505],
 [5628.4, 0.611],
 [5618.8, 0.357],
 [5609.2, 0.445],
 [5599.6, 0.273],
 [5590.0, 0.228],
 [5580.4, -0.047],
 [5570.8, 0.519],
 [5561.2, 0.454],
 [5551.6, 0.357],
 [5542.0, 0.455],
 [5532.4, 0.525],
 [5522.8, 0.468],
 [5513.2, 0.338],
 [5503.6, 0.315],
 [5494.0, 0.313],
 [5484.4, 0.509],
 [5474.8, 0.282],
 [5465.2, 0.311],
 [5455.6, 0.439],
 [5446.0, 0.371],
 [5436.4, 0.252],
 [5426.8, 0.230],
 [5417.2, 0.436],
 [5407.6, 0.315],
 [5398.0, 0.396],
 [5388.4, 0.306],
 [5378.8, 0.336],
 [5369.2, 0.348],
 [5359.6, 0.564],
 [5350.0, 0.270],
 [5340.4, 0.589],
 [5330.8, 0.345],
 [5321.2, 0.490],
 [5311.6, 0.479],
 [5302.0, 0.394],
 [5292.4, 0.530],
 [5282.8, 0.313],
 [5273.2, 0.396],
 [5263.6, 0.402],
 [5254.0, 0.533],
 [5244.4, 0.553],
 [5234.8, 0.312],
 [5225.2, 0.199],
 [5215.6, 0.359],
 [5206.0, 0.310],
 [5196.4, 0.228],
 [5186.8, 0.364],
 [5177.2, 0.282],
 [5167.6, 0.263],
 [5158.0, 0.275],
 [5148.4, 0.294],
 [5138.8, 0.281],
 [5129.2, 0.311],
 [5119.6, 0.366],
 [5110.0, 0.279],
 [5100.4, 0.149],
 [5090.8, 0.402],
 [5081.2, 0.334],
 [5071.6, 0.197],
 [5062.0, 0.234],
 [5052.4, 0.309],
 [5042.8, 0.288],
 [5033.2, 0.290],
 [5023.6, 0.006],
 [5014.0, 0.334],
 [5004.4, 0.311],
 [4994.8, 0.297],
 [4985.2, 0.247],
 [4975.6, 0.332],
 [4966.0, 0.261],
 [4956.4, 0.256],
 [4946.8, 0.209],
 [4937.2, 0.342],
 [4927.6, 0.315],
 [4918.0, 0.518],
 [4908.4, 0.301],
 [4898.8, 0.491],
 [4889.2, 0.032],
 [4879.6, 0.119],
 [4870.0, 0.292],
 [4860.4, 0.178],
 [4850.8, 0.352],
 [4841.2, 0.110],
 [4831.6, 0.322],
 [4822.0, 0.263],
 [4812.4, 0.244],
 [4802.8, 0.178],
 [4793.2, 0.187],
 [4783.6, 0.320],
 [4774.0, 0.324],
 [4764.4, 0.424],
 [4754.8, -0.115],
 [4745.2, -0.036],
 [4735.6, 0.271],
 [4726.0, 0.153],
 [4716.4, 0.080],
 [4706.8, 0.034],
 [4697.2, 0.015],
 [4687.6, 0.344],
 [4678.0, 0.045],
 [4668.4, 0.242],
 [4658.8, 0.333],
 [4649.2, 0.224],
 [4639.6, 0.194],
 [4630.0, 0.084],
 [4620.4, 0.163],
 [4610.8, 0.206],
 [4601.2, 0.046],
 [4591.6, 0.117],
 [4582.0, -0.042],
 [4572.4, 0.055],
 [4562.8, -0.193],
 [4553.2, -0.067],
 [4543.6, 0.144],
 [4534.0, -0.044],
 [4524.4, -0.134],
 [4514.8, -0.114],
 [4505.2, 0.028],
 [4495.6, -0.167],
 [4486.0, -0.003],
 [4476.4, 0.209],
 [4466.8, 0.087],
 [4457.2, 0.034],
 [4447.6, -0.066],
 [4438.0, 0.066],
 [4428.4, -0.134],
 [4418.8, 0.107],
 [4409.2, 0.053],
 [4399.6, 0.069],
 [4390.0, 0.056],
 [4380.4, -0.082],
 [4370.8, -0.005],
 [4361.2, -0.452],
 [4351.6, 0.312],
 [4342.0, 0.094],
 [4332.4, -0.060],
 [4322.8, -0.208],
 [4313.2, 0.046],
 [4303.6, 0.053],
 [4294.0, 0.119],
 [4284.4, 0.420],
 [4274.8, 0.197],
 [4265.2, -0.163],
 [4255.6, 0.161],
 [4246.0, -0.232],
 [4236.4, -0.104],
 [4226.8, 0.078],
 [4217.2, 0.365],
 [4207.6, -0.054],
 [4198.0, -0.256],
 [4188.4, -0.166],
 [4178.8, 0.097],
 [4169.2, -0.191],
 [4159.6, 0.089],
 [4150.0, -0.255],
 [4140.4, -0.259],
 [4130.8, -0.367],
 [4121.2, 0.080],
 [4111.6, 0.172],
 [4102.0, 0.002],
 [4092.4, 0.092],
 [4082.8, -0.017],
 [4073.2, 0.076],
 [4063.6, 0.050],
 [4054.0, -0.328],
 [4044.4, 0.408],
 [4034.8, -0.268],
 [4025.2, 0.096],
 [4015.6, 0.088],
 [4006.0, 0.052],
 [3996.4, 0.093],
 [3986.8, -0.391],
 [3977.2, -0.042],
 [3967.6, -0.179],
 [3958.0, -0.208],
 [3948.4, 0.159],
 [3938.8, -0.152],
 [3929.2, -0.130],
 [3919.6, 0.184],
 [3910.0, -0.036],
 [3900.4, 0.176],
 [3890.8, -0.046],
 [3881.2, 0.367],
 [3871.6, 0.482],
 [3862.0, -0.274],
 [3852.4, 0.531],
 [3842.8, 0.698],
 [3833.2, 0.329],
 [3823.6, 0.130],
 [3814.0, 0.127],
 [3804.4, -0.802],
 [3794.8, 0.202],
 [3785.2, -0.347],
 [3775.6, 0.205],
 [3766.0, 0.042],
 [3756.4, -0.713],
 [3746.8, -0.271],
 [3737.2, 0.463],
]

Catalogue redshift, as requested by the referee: 0.611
